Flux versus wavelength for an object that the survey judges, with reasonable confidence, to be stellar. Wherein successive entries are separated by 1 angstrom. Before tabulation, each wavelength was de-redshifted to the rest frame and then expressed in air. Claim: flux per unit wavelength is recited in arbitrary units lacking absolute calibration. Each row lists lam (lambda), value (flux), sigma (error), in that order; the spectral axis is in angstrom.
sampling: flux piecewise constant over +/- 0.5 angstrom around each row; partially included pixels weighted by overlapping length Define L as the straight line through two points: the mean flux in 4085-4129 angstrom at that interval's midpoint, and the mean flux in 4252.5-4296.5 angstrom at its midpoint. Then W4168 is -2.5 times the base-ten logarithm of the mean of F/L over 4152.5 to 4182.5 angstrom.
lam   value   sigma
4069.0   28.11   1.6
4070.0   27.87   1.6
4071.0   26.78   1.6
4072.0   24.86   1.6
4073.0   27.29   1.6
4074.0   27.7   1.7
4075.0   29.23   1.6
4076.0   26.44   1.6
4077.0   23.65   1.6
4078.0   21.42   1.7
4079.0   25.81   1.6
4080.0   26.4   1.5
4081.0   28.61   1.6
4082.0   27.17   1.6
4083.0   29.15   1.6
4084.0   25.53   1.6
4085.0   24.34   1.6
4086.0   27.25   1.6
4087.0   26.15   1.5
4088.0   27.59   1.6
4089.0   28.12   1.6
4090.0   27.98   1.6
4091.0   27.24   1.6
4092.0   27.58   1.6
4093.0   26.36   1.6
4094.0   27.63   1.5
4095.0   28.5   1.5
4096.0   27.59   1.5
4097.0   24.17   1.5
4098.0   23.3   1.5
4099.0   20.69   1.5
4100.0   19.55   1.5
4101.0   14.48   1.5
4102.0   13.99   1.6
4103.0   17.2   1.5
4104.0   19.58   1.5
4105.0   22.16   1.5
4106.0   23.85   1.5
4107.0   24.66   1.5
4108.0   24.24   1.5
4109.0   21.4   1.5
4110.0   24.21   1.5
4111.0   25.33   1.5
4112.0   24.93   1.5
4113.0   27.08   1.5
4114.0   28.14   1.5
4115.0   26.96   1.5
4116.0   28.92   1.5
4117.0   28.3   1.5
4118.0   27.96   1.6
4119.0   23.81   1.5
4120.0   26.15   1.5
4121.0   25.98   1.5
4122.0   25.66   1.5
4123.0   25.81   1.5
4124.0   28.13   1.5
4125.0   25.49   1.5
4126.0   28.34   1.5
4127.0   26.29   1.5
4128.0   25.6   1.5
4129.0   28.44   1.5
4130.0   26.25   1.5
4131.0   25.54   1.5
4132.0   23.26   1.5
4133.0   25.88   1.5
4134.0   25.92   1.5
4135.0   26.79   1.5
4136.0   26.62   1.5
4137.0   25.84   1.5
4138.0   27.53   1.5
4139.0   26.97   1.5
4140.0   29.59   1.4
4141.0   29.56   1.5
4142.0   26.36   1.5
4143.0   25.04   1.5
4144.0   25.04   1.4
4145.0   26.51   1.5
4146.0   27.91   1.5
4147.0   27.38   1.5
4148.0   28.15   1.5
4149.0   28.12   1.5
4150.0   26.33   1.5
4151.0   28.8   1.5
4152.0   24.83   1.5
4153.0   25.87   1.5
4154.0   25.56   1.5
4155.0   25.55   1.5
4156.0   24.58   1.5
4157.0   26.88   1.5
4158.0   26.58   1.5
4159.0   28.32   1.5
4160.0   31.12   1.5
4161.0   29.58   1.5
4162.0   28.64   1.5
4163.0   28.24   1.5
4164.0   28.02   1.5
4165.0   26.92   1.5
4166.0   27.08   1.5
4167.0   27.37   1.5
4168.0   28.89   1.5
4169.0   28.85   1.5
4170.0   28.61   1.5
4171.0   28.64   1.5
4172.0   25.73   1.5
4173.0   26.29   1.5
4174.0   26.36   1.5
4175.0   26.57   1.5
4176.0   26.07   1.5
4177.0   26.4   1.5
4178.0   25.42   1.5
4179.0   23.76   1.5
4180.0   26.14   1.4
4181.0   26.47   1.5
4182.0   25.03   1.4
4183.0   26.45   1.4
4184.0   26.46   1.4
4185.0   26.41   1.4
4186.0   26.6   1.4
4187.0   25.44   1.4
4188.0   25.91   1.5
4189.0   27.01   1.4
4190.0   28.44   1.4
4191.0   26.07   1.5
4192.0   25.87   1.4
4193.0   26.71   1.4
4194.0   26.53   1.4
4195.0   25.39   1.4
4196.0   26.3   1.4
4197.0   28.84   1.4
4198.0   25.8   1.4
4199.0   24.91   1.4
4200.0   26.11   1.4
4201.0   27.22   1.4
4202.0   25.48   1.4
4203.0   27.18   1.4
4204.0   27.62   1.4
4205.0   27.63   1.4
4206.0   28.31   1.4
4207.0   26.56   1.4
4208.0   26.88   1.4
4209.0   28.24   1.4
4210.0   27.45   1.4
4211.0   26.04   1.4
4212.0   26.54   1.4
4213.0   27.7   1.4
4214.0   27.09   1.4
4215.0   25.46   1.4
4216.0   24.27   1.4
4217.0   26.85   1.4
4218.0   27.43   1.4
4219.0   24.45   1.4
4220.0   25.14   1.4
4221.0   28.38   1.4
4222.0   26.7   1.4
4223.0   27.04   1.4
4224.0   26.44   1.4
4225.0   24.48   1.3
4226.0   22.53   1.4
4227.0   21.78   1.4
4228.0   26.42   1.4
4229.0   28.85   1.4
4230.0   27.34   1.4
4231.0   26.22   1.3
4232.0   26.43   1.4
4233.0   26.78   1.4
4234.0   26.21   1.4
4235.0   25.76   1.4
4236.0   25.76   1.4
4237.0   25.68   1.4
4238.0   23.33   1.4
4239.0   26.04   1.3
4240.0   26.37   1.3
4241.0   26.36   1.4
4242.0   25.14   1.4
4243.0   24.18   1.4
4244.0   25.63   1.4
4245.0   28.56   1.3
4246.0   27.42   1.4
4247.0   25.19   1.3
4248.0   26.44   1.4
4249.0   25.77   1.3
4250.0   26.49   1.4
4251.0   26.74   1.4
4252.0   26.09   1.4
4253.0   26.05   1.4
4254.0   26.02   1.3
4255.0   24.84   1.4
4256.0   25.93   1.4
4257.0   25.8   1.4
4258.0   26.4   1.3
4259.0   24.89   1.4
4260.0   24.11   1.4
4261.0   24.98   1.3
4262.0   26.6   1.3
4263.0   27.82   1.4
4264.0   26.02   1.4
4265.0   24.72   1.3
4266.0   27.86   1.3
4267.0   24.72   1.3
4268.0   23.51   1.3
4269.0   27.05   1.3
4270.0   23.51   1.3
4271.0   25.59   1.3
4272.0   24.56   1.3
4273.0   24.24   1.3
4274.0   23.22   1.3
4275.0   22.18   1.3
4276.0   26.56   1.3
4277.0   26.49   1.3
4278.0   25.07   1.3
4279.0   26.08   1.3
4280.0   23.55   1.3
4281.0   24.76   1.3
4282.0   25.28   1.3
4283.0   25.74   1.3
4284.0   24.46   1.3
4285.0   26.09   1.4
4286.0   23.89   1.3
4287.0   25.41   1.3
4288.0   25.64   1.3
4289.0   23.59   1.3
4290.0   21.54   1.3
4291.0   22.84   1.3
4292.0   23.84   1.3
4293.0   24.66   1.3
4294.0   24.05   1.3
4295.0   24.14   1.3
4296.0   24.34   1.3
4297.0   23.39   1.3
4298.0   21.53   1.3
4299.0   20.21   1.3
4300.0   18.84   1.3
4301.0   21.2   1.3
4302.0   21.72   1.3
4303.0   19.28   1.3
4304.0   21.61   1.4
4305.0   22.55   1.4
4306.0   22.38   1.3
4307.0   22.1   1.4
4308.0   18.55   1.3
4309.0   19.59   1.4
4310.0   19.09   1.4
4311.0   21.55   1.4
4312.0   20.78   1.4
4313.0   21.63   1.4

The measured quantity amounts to -0.08 mag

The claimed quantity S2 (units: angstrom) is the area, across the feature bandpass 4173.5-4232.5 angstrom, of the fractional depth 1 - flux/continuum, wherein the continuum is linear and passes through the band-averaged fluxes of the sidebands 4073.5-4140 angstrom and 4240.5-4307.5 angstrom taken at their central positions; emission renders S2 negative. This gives -3.2 angstrom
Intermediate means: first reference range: 25.5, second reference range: 24.6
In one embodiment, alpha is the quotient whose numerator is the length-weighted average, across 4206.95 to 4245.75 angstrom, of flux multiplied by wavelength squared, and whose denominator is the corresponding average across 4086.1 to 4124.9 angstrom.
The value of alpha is 1.1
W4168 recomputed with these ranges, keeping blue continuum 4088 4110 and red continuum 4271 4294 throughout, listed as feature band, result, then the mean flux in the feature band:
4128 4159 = -0.12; 26.6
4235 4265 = -0.07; 25.9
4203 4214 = -0.13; 27.3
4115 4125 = -0.13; 26.7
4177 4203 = -0.10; 26.2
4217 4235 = -0.08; 26.1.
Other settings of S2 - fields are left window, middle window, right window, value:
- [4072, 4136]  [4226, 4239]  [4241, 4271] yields 0.00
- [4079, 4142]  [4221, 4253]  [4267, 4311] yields -2.66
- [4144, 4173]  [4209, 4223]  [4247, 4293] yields -0.14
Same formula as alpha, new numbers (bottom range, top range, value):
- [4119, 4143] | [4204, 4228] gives 1.03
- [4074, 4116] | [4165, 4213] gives 1.12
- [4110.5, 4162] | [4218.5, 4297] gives 1.00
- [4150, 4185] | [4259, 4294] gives 0.97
